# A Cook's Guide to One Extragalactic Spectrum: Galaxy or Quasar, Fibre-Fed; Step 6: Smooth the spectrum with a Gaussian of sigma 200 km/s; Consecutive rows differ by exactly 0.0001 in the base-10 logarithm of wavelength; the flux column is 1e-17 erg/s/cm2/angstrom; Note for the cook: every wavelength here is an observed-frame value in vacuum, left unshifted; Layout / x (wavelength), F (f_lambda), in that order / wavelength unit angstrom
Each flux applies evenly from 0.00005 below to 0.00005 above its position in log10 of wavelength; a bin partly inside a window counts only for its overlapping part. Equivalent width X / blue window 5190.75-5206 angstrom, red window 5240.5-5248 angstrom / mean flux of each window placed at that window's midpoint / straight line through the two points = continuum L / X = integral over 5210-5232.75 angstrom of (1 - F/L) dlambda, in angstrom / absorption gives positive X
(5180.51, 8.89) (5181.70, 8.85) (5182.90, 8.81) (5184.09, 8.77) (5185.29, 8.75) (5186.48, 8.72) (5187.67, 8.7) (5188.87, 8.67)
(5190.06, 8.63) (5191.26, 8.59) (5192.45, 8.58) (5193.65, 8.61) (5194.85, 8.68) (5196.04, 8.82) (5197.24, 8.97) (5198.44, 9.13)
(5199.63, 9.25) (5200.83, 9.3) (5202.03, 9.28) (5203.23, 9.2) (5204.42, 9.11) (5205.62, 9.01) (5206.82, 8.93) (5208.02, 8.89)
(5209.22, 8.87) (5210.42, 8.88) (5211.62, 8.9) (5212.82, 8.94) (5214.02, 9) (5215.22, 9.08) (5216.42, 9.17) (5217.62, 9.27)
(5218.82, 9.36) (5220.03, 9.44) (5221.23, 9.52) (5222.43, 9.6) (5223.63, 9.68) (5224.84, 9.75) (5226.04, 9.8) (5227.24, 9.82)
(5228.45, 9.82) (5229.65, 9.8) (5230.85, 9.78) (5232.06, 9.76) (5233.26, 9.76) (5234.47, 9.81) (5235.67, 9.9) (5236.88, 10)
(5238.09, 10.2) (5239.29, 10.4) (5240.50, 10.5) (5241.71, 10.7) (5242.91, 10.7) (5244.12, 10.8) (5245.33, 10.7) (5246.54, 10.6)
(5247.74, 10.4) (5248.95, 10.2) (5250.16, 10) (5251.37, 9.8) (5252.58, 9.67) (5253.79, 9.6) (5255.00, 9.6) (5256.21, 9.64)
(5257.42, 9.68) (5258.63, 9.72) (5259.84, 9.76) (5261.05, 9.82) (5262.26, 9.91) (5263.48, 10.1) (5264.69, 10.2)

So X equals 0.9 angstrom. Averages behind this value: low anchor 8.97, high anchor 10.7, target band 9.45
